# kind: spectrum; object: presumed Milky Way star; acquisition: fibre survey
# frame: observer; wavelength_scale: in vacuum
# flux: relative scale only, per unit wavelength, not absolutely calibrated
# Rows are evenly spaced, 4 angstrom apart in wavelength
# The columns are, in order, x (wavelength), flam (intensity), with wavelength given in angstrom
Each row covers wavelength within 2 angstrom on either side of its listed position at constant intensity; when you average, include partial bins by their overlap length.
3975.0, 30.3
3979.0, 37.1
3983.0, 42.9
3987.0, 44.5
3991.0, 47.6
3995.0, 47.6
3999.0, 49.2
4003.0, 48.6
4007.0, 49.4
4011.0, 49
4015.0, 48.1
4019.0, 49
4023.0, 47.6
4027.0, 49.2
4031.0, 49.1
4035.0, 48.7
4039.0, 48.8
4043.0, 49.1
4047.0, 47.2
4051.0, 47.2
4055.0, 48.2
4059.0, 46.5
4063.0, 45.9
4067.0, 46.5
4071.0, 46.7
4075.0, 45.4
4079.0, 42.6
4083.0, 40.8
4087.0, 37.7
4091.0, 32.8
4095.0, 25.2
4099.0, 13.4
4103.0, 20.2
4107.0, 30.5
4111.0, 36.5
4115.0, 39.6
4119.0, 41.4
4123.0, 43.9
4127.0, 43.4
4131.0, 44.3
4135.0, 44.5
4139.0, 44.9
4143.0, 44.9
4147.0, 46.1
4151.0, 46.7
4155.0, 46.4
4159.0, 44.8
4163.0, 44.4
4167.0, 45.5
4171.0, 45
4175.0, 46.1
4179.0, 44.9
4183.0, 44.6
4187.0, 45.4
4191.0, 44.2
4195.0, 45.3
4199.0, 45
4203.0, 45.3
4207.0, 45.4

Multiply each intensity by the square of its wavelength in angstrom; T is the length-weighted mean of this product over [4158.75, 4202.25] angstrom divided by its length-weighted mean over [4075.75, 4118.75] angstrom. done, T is 1.4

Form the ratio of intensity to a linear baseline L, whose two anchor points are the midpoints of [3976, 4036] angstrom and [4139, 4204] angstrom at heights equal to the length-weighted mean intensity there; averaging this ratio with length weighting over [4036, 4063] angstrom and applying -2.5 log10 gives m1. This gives -0.029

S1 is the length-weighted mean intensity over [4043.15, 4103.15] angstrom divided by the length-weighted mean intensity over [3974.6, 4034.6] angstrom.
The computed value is 0.9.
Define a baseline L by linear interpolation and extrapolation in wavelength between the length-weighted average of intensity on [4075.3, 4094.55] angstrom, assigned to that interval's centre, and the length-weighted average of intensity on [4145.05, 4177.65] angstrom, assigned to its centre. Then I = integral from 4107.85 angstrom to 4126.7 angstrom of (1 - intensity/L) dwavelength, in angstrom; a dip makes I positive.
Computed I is 0.57 angstrom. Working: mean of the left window 38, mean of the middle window 40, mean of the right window 45.6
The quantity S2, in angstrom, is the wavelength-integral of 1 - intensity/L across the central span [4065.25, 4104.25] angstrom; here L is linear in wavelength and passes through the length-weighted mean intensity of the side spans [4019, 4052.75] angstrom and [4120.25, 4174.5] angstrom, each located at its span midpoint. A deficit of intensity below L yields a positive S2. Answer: 9.67 angstrom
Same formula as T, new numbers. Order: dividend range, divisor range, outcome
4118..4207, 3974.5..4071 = 1.03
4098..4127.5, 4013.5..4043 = 0.72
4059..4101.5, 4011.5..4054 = 0.80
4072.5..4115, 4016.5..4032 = 0.70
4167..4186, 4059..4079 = 1.04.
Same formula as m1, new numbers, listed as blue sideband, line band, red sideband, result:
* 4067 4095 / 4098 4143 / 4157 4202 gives 0.13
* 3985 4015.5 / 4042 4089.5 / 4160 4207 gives 0.04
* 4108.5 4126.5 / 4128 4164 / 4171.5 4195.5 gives -0.07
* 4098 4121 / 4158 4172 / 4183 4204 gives -0.12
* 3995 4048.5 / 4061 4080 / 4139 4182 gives 0.05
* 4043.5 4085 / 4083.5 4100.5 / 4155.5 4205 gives 0.50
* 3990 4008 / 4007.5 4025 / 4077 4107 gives -0.08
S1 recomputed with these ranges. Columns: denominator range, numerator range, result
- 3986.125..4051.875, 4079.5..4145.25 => 0.76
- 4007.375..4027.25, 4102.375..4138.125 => 0.81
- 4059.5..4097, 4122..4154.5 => 1.11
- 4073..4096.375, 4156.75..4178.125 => 1.20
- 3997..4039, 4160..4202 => 0.92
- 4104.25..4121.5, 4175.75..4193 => 1.23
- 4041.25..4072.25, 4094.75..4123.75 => 0.66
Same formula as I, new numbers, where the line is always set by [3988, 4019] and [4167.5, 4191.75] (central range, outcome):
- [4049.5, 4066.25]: 0.17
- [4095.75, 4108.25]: 6.81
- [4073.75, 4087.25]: 1.45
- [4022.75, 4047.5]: -0.45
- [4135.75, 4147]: 0.18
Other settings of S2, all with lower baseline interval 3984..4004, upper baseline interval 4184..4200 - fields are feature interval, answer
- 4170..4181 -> -0.1 angstrom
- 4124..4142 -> 0.5 angstrom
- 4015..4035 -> -0.8 angstrom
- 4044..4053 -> -0.2 angstrom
